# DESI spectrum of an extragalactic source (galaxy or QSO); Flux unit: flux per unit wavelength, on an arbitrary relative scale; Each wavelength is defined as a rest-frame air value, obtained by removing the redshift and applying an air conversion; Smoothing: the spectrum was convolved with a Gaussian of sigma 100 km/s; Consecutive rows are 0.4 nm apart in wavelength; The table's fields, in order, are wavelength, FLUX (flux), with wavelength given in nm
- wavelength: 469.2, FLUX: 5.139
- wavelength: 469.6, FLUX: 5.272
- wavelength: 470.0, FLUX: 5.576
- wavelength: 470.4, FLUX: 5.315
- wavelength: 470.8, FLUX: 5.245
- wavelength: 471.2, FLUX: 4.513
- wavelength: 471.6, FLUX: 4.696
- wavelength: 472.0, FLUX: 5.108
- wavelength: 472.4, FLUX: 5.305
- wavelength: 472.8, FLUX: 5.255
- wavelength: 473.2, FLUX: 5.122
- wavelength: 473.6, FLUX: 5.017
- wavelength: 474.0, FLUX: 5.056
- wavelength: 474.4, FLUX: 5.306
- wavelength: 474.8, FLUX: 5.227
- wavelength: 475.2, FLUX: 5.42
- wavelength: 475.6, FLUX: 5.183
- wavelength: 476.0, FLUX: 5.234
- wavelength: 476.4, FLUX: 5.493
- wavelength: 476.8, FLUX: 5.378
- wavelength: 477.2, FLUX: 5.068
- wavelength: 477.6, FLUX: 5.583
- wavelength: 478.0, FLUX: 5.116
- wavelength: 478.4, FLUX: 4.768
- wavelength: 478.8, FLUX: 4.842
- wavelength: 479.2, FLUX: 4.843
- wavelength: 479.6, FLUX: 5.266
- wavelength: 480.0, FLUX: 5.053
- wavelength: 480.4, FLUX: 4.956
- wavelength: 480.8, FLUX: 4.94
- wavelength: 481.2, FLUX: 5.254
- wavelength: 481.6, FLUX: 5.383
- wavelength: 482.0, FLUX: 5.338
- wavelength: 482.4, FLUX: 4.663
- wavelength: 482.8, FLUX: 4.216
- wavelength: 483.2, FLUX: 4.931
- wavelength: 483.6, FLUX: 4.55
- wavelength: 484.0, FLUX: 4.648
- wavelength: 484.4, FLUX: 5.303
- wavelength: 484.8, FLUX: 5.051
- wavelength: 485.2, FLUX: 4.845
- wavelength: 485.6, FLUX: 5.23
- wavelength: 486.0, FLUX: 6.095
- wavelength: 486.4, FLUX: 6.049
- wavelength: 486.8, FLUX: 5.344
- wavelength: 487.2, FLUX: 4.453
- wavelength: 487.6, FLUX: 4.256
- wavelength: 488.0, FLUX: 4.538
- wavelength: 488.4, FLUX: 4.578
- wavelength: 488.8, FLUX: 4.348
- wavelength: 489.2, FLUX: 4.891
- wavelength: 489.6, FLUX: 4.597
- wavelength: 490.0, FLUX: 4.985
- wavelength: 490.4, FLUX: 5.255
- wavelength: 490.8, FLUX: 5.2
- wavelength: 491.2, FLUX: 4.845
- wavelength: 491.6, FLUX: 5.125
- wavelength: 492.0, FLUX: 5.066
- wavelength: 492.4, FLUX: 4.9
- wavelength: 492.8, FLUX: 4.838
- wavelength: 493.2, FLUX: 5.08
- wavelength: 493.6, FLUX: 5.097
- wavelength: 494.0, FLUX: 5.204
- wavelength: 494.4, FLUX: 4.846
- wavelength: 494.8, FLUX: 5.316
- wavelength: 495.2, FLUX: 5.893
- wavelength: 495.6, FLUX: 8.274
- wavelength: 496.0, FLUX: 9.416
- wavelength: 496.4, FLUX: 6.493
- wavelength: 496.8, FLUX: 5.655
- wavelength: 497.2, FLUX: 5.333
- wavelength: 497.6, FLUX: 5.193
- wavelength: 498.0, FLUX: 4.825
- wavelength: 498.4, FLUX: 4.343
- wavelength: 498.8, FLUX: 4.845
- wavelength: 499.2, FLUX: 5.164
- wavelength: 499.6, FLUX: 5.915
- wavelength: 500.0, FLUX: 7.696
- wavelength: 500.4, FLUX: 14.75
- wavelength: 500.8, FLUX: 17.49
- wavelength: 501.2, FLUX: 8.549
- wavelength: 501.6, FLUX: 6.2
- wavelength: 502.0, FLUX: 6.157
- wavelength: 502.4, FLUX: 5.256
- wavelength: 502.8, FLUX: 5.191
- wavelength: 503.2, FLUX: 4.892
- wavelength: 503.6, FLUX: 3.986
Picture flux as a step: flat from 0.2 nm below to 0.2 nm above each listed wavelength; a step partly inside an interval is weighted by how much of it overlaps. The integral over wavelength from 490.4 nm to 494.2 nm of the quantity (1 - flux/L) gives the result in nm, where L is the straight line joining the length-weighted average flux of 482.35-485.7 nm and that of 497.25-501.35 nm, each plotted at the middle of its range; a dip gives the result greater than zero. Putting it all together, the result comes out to 0.81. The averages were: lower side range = 4.82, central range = 5.05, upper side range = 7.78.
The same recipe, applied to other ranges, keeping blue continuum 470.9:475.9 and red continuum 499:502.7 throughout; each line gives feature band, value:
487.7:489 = 0.46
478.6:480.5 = 0.28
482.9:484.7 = 0.44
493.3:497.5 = 0.92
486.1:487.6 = 0.35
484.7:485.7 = 0.23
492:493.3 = 0.44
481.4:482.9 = 0.30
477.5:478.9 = 0.16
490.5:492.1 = 0.49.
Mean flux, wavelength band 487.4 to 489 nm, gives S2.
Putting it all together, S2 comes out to 4.43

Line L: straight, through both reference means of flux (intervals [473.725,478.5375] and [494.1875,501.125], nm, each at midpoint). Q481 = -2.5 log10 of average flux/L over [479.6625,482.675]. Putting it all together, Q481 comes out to 0.125 mag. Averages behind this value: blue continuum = 5.24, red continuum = 7.17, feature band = 5.07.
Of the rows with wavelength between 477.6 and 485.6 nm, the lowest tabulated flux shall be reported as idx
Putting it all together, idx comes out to 4.216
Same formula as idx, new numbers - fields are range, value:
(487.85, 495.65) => 4.348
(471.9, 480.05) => 4.768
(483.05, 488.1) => 4.256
